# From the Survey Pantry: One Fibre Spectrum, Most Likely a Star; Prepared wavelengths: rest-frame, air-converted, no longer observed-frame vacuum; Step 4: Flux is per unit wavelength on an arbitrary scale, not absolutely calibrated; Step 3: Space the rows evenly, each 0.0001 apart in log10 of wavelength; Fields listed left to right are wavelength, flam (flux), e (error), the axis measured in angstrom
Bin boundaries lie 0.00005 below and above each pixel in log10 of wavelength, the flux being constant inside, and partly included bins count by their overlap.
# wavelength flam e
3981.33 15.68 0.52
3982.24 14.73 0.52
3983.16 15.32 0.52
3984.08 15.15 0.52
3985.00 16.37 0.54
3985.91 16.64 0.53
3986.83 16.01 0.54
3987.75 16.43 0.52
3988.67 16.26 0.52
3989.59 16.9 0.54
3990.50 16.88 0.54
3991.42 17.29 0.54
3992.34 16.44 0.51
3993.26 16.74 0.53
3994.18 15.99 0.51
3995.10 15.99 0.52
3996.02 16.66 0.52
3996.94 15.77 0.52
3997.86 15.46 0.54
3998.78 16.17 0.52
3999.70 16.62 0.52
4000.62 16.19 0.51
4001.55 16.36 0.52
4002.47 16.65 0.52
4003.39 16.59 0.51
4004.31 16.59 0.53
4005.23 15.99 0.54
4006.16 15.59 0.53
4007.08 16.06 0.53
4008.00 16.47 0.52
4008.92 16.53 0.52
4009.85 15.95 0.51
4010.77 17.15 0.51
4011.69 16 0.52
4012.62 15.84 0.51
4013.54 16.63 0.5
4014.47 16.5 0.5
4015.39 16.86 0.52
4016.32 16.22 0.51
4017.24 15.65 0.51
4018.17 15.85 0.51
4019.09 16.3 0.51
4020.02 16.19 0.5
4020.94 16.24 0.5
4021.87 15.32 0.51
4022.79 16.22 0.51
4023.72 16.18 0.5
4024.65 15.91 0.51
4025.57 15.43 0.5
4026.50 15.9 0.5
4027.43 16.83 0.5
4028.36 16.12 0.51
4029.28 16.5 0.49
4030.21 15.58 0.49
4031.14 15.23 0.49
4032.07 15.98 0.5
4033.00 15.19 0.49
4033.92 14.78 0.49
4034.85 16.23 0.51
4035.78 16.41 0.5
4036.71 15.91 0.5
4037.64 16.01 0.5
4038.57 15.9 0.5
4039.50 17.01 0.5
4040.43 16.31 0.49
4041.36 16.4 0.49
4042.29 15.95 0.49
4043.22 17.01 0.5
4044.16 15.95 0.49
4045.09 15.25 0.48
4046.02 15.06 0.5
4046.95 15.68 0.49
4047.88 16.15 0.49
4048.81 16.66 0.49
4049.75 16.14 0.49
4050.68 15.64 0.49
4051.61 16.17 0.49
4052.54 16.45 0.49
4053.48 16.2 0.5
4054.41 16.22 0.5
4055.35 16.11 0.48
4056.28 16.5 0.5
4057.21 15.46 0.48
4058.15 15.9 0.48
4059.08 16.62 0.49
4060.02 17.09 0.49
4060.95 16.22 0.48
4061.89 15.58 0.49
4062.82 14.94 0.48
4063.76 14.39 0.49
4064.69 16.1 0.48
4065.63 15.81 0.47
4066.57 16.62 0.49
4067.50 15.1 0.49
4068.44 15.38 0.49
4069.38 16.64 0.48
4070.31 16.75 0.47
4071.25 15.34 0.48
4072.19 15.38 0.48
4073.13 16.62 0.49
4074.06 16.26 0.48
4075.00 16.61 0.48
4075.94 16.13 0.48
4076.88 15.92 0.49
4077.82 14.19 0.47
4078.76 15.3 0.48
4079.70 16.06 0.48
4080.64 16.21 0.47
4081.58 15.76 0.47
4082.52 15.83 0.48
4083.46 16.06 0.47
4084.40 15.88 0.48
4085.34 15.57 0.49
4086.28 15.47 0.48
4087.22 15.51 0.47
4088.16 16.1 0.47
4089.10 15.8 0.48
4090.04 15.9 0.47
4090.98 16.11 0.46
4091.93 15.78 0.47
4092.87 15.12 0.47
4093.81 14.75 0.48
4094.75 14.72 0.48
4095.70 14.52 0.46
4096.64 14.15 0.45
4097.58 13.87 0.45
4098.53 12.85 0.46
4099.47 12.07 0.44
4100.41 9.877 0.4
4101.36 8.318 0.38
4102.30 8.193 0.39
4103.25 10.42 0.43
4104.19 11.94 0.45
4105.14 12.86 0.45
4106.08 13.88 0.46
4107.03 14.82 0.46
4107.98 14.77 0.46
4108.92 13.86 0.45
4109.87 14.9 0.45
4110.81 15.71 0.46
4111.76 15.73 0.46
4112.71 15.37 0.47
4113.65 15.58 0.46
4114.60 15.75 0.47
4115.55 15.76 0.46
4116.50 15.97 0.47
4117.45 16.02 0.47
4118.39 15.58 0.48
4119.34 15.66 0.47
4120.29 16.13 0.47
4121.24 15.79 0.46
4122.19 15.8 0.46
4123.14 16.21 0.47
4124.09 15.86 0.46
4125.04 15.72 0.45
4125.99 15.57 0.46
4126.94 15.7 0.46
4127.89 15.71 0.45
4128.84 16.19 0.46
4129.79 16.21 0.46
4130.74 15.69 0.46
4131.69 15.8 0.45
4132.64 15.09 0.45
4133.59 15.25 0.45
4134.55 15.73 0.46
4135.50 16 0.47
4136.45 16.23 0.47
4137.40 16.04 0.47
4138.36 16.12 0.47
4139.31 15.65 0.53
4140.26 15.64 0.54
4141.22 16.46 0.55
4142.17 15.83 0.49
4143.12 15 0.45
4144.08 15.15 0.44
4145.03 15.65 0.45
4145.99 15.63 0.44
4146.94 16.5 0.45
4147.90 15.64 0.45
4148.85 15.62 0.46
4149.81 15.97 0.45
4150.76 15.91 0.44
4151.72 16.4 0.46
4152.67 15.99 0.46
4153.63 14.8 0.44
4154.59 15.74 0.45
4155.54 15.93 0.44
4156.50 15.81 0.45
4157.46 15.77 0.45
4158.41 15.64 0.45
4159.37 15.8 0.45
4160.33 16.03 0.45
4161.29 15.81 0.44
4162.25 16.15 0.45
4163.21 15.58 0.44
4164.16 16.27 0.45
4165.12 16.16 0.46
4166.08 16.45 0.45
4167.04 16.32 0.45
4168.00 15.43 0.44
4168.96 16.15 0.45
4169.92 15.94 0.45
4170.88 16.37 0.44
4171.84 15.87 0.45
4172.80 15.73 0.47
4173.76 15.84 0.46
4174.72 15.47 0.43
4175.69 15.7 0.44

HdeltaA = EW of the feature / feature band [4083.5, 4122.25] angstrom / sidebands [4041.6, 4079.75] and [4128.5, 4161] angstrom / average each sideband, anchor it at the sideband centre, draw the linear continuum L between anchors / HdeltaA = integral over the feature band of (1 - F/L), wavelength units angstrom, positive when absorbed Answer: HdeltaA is 3.4 angstrom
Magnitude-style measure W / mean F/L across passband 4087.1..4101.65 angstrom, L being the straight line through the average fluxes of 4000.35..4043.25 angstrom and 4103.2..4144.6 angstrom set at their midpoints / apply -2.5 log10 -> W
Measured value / 0.11 mag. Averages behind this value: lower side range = 16.1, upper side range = 15.4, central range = 14.1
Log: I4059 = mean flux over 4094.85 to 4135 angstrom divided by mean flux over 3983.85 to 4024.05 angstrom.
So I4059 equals 0.9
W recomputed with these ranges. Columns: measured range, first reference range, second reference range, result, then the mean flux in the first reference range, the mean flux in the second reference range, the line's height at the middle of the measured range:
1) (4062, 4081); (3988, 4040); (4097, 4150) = -0.02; 16.2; 14.9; 15.5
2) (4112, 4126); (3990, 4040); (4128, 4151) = 0.00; 16.2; 15.8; 15.9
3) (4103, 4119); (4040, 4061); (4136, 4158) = 0.09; 16.1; 15.8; 15.9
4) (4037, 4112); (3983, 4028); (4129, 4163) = 0.06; 16.2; 15.8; 16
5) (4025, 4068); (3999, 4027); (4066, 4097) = 0.00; 16.2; 15.7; 15.9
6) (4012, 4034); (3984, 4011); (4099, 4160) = 0.01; 16.3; 15.1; 16.1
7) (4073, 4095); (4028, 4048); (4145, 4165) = 0.01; 15.9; 15.9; 15.9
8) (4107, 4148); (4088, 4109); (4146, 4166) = -0.07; 13.5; 15.9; 14.7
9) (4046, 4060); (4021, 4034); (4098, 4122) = -0.06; 15.8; 13.9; 15.3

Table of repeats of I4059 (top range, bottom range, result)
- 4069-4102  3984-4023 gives 0.92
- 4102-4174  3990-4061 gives 0.96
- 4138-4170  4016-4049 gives 0.99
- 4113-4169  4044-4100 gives 1.01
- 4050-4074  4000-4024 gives 0.98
